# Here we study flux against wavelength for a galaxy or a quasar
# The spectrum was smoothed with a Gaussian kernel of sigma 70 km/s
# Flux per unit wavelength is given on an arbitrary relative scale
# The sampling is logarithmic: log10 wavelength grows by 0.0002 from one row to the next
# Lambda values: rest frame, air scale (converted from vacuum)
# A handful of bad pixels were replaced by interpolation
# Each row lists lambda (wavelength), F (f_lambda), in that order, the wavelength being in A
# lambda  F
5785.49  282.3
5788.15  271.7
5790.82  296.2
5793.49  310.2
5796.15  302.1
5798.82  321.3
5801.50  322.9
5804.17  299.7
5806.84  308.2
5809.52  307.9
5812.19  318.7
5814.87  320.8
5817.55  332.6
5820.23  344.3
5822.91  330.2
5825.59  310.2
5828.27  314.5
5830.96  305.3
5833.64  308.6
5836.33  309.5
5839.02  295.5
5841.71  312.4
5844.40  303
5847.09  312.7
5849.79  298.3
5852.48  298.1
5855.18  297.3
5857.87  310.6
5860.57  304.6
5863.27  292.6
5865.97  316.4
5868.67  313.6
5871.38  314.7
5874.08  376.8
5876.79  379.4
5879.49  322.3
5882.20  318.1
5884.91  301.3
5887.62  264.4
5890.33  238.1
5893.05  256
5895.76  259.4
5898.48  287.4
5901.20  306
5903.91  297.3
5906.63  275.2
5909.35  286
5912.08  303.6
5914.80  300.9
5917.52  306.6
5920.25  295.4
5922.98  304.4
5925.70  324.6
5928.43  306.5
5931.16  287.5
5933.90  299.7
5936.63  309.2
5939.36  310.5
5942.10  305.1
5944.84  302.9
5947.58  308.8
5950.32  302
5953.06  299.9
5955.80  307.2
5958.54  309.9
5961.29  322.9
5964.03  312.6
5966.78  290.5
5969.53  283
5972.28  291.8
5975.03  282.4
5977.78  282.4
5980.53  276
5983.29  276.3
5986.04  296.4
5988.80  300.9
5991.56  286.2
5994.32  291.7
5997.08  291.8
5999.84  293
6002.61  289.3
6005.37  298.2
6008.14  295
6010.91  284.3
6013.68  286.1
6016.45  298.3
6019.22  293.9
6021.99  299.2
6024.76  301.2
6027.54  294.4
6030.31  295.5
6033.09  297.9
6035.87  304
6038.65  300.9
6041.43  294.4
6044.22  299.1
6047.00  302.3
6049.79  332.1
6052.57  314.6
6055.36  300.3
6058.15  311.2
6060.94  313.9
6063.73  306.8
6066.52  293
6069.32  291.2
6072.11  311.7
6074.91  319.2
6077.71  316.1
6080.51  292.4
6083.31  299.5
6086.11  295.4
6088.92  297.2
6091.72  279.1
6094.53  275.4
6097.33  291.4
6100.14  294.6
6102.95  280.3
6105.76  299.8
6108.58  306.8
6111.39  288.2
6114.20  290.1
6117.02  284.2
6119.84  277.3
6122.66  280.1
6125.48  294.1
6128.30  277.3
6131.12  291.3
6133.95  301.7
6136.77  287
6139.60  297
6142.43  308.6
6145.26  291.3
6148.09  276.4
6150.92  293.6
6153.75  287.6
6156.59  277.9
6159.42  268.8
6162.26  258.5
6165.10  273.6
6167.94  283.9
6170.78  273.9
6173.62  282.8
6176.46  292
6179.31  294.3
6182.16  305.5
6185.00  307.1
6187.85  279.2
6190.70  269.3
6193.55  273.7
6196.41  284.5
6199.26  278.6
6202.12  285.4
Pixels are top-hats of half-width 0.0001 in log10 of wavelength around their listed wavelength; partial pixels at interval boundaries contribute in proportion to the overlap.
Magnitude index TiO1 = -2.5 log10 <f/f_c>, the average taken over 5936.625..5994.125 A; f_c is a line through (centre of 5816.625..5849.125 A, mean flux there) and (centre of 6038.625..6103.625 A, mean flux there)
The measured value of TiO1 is 0.03 mag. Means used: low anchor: 314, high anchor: 301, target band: 298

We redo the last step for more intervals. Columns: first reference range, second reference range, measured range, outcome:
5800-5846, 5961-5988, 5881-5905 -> 0.085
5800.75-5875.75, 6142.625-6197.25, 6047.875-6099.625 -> -0.036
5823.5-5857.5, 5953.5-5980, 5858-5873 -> -0.019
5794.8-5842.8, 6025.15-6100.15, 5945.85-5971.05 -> 0.010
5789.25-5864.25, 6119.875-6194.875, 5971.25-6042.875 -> 0.016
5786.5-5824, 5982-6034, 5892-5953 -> 0.015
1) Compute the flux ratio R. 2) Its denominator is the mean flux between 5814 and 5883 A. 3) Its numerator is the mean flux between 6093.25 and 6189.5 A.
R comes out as 0.91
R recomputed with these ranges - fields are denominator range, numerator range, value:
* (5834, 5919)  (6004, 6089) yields 1.00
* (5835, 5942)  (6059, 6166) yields 0.96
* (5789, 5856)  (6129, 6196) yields 0.92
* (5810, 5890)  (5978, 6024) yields 0.93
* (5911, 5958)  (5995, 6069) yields 0.98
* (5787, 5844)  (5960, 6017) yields 0.94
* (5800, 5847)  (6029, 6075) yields 0.97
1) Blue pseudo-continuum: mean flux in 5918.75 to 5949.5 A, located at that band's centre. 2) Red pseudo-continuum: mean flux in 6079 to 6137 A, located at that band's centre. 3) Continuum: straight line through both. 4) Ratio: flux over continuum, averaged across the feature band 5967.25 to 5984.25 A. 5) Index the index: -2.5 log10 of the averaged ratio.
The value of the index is 0.07 mag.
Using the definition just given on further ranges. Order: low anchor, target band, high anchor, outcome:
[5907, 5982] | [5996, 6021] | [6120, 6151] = 0.02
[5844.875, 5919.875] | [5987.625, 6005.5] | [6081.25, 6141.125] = 0.01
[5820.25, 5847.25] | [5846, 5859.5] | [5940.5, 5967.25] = 0.03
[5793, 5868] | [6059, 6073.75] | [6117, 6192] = -0.04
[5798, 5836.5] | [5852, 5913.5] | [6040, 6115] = 0.04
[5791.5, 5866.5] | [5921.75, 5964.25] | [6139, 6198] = -0.02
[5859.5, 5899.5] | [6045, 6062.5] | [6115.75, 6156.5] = -0.07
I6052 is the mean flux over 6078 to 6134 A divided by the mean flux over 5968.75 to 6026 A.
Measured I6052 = 1.0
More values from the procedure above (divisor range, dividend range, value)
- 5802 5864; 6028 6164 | 0.95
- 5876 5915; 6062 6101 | 1.02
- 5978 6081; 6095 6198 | 0.96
